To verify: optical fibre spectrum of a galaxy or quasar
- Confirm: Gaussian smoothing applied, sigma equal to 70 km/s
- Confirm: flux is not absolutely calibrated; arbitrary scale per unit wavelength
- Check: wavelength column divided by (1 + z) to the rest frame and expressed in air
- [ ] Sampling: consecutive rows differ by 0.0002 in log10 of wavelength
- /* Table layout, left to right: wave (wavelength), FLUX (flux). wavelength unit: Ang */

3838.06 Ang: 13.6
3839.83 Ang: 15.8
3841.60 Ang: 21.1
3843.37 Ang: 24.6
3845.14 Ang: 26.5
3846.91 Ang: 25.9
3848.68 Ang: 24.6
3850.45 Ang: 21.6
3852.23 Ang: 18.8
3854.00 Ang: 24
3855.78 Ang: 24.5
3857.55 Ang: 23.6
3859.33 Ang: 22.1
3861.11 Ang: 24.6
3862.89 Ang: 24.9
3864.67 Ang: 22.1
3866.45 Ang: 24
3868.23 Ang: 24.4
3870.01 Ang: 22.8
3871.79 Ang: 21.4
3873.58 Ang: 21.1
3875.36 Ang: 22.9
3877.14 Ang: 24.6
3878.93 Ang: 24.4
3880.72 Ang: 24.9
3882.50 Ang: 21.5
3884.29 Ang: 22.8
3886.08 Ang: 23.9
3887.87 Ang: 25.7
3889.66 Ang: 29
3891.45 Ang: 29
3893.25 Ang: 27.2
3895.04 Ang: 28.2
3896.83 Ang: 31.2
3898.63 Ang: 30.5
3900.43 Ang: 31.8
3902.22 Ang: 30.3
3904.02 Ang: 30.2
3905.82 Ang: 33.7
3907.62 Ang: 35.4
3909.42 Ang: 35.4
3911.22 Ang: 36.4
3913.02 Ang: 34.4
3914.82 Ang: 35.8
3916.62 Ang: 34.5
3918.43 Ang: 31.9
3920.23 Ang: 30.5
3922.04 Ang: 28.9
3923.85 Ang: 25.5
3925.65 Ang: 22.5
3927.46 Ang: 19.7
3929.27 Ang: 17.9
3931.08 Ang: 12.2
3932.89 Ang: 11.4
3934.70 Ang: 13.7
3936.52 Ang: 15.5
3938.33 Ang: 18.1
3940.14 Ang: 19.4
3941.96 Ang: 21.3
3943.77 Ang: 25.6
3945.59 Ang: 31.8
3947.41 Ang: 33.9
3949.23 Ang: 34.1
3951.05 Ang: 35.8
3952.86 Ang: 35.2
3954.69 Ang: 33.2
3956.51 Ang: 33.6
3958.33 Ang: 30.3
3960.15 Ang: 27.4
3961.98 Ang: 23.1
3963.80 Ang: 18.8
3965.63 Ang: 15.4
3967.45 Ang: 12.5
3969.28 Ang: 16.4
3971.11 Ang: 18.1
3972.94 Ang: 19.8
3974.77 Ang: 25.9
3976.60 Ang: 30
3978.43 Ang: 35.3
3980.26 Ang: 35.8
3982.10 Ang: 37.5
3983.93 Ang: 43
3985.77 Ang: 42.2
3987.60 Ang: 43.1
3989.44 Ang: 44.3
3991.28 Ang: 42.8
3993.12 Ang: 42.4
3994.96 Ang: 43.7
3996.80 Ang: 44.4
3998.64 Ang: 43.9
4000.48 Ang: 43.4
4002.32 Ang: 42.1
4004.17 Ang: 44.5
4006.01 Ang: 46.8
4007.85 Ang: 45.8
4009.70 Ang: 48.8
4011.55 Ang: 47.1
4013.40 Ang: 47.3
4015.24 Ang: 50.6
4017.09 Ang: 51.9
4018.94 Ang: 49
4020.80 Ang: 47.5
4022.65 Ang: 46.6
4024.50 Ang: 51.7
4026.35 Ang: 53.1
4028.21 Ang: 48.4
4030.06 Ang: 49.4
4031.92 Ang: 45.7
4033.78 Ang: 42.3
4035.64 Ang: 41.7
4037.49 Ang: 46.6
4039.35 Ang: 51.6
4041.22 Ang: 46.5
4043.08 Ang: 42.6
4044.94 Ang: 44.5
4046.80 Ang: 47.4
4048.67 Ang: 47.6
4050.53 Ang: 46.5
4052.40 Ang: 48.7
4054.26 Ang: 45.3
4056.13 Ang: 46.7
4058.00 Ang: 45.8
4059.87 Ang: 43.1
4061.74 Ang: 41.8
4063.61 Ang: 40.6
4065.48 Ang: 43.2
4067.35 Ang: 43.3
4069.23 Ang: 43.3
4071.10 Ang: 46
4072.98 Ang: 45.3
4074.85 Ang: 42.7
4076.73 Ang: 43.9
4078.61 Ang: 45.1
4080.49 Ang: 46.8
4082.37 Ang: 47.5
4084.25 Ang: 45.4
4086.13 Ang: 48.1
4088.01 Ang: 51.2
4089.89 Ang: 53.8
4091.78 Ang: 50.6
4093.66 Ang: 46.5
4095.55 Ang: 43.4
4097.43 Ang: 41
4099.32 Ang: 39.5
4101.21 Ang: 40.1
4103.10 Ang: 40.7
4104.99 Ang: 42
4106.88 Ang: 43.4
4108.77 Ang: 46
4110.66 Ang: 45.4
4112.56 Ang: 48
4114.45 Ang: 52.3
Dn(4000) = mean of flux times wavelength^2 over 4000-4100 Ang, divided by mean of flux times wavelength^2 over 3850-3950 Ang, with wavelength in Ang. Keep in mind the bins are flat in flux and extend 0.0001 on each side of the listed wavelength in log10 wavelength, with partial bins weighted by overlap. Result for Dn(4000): 1.94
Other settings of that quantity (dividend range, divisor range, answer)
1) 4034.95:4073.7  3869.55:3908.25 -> 1.82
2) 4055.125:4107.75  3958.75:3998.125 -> 1.48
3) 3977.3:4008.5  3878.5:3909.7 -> 1.56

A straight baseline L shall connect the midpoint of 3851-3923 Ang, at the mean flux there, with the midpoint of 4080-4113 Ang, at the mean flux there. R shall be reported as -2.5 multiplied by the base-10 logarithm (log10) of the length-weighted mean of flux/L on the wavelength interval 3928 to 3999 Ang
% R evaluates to 0.19 mag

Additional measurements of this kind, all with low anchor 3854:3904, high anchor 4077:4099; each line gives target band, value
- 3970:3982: 0.26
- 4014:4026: -0.24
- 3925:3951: 0.41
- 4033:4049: -0.09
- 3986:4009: -0.17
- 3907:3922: -0.17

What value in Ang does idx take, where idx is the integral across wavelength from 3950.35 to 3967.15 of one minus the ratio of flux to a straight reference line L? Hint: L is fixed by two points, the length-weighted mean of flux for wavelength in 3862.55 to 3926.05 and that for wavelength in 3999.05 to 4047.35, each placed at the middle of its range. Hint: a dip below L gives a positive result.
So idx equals 4.4 Ang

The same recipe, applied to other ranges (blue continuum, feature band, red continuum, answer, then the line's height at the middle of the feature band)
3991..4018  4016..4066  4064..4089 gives -1.02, 45.6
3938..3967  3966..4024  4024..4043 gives -1.91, 37.8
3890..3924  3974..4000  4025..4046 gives 0.87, 41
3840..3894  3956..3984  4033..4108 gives 7.14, 34.6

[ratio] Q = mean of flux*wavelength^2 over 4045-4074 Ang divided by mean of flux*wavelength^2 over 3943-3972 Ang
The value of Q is 1.78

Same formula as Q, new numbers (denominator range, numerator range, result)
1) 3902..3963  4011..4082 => 1.78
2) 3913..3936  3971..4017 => 1.77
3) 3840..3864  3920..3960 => 1.12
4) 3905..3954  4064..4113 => 1.80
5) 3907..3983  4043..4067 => 1.80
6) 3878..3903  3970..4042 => 1.68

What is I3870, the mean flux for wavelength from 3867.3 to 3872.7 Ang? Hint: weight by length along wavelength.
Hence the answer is 22.9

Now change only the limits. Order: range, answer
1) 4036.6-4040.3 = 49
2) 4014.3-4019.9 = 50.5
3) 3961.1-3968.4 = 17.4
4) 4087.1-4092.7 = 51.8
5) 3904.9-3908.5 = 34.5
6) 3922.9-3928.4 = 22.6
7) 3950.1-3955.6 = 34.7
